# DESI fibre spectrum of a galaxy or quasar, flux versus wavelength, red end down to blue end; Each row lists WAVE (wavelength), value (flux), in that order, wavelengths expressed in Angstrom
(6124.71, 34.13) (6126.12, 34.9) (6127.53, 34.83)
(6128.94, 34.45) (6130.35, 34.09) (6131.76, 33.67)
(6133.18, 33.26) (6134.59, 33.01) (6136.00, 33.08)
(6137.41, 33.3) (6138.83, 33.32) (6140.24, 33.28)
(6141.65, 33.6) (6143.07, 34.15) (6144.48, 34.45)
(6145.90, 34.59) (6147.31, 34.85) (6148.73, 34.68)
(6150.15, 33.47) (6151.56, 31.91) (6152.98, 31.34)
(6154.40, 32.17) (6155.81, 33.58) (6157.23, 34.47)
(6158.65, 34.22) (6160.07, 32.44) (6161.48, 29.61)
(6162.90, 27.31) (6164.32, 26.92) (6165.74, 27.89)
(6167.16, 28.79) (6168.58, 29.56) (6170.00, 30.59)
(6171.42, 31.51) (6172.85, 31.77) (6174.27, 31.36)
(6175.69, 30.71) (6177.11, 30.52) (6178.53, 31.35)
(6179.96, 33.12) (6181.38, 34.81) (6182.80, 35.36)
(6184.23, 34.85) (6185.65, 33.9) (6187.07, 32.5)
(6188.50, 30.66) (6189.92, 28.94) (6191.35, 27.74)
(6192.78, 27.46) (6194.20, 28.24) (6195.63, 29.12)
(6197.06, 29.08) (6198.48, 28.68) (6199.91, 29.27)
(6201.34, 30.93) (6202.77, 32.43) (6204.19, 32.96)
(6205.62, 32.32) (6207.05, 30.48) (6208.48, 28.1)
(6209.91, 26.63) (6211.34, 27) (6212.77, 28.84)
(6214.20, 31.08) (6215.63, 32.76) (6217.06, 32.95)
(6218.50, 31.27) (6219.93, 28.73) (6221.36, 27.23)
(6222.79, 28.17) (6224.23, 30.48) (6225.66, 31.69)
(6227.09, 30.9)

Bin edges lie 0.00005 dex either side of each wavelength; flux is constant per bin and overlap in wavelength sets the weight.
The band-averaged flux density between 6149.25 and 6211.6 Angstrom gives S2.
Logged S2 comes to 30.9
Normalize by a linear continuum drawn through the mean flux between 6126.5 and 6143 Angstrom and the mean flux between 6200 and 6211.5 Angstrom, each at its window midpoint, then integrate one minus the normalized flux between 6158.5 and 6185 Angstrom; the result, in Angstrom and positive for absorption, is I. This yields 0.6 Angstrom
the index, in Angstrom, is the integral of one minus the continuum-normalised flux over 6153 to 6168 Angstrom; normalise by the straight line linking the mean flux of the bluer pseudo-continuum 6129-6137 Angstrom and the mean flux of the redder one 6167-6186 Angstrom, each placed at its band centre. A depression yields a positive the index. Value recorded 0.9 Angstrom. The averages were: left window 33.5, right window 32.1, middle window 30.8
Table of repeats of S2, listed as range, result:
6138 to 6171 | 32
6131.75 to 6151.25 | 33.7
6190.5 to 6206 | 29.8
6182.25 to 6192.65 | 31.7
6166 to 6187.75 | 32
